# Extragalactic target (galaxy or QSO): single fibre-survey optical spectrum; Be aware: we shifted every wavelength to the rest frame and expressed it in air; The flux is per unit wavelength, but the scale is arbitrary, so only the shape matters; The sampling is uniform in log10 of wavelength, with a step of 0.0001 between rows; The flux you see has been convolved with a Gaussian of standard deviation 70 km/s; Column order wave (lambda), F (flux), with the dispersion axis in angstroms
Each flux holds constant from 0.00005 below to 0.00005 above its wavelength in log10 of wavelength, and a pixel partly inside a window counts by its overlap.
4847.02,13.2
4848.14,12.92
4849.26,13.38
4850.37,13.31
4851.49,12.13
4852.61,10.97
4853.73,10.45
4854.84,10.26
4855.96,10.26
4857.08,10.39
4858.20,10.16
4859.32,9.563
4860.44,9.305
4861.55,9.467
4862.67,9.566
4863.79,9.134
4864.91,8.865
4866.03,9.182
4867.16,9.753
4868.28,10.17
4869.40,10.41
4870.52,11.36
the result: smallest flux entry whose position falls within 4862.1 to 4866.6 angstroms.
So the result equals 8.865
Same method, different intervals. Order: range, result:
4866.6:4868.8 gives 9.753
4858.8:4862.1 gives 9.305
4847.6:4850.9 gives 12.92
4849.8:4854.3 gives 10.45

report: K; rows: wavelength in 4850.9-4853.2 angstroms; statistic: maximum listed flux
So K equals 12.13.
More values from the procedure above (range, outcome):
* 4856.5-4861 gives 10.39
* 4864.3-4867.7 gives 9.753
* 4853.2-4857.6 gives 10.45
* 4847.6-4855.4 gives 13.38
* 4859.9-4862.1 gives 9.467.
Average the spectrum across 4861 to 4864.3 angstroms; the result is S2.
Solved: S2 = 9.39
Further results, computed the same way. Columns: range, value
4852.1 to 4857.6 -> 10.5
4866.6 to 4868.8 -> 9.96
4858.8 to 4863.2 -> 9.49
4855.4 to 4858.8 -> 10.2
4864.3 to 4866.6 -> 8.99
